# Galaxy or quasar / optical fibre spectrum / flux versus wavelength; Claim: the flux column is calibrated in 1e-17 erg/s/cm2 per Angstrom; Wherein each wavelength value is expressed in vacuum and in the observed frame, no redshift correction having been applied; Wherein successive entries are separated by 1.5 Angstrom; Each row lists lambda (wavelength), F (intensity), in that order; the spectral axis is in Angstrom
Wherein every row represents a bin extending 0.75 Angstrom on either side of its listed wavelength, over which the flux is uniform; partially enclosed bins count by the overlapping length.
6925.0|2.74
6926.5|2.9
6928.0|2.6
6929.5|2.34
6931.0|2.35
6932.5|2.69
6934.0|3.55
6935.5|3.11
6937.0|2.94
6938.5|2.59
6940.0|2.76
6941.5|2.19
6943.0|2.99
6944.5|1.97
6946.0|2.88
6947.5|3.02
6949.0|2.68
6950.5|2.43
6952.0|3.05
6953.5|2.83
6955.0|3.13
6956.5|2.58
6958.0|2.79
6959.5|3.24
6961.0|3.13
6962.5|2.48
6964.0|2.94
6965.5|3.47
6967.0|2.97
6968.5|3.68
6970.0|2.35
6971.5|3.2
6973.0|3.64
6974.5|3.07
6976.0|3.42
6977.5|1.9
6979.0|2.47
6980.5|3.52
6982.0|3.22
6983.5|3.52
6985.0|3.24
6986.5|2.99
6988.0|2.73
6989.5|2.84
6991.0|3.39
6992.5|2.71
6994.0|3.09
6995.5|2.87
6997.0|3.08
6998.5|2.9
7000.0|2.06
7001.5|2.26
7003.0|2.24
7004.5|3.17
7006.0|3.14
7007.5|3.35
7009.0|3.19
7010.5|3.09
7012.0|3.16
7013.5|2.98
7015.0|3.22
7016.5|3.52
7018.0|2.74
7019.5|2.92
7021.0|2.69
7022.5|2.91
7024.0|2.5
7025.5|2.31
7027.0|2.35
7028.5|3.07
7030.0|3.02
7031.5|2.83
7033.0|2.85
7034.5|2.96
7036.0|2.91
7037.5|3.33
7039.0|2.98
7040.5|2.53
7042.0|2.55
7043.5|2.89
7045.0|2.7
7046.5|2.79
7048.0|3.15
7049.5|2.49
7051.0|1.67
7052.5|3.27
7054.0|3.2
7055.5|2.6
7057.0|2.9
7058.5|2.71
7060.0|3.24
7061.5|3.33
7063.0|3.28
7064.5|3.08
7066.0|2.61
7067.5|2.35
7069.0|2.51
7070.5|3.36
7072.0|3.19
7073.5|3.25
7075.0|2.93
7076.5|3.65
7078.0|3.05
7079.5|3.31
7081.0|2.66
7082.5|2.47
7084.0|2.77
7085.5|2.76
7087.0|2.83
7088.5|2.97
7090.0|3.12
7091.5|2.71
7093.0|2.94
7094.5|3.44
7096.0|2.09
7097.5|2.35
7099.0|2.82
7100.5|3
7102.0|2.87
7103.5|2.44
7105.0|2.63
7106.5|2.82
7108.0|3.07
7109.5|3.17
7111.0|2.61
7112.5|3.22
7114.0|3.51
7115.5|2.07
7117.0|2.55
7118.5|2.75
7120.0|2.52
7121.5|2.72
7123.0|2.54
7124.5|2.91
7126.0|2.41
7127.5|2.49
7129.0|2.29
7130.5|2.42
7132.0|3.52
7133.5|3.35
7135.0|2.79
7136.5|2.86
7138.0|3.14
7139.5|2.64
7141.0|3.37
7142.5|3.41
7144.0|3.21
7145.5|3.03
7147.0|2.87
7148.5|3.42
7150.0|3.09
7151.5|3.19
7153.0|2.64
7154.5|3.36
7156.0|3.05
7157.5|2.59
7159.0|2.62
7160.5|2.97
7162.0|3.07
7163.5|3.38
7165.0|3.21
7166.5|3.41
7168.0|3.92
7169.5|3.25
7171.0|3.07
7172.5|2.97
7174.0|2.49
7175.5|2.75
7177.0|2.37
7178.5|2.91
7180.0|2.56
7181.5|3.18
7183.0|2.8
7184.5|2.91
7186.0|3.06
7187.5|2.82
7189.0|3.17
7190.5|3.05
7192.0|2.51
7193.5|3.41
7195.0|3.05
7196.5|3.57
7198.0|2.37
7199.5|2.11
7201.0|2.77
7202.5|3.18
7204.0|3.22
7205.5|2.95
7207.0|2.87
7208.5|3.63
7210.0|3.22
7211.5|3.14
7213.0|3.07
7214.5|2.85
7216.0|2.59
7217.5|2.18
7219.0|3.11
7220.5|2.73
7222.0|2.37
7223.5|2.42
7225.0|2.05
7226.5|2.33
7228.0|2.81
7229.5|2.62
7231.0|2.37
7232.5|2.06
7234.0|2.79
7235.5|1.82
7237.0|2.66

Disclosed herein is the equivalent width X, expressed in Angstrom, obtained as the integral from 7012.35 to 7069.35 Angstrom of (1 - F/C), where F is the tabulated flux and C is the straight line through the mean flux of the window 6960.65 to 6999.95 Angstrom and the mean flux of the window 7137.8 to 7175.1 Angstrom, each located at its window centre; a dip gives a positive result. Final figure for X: 3.7 Angstrom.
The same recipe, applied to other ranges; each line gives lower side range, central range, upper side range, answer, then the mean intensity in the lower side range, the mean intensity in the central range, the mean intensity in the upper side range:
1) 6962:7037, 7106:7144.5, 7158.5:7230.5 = 0.74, 2.95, 2.86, 2.9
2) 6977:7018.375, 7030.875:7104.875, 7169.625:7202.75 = 1.41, 2.96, 2.87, 2.87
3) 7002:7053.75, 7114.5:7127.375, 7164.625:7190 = 1.61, 2.87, 2.57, 2.99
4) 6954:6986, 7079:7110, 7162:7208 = 1.99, 3.04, 2.81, 2.98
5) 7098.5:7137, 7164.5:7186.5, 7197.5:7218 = -1.09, 2.78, 2.99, 2.88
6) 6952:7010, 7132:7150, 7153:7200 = -0.91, 2.97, 3.12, 2.97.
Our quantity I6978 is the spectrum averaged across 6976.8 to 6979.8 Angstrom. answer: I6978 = 2.21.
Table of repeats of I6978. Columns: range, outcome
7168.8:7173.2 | 3.1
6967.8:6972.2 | 3.07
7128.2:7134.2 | 2.89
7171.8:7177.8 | 2.64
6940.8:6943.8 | 2.59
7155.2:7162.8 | 2.87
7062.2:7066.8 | 2.99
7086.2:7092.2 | 2.91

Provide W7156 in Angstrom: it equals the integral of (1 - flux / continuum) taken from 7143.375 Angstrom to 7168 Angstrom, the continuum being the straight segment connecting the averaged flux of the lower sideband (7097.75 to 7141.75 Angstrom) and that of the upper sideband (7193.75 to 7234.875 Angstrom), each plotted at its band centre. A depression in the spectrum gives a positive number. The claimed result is -2.7 Angstrom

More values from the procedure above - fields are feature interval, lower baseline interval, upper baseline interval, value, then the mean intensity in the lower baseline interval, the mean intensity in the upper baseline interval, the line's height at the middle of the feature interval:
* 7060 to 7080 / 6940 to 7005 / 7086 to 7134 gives -1.8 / 2.89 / 2.78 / 2.81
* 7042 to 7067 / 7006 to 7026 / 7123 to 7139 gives 0.6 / 2.98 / 2.8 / 2.92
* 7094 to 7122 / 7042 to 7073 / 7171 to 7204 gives 1.0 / 2.86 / 2.87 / 2.87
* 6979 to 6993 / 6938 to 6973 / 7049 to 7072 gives -1.2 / 2.86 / 2.86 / 2.86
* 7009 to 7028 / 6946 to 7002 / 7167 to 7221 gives 0.4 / 2.95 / 2.94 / 2.94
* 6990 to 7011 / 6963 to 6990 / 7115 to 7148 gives 0.9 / 3.06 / 2.82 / 3.02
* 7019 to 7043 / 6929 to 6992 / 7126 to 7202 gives 1.1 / 2.91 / 2.96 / 2.93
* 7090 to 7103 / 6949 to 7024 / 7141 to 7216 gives 0.9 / 2.96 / 3.01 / 2.99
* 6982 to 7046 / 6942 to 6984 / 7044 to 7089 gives 0.4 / 2.94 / 2.9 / 2.92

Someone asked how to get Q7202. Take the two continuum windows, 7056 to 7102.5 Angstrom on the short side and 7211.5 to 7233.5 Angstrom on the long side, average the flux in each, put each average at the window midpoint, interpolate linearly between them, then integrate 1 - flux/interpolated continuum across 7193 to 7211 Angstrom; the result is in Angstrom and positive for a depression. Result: -2.8 Angstrom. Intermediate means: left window 2.92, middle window 3.03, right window 2.56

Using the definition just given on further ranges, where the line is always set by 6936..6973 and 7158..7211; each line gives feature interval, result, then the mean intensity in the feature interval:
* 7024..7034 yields 0.6 Angstrom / 2.73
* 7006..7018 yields -1.2 Angstrom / 3.18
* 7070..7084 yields -0.7 Angstrom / 3.07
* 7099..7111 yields 0.4 Angstrom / 2.84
